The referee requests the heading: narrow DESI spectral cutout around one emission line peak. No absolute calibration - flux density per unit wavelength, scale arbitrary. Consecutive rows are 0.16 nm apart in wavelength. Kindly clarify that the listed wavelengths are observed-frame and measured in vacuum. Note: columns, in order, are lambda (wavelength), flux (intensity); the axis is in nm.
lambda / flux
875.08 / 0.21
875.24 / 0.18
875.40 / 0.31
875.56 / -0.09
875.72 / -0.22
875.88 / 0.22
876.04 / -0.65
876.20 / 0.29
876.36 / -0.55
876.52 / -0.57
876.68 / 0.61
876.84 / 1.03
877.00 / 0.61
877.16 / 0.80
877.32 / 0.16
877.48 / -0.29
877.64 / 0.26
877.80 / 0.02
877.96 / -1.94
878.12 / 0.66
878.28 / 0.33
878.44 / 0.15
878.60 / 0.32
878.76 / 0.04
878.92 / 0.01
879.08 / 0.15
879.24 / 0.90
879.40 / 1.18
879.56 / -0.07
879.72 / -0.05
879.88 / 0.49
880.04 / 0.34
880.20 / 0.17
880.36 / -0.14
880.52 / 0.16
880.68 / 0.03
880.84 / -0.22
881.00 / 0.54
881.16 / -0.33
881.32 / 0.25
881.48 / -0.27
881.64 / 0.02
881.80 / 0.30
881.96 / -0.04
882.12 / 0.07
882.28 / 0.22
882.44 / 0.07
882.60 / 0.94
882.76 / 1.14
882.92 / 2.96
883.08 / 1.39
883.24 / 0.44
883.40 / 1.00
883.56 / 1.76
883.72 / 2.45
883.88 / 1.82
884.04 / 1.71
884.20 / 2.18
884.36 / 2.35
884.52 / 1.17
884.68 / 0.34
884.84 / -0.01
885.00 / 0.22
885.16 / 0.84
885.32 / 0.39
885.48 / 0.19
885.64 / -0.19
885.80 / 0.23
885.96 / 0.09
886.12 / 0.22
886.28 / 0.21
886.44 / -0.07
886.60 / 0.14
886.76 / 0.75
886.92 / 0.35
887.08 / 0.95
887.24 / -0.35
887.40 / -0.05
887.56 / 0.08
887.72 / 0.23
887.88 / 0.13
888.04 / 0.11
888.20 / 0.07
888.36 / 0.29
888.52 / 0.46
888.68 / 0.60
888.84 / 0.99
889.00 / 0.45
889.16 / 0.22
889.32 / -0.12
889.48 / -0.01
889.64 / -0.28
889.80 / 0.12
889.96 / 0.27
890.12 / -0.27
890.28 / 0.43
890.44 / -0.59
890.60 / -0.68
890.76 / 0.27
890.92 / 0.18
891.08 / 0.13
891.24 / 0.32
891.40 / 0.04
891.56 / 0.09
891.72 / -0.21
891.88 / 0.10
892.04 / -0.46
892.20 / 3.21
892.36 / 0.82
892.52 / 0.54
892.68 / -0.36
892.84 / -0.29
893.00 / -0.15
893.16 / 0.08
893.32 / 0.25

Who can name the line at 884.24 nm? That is [O II]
